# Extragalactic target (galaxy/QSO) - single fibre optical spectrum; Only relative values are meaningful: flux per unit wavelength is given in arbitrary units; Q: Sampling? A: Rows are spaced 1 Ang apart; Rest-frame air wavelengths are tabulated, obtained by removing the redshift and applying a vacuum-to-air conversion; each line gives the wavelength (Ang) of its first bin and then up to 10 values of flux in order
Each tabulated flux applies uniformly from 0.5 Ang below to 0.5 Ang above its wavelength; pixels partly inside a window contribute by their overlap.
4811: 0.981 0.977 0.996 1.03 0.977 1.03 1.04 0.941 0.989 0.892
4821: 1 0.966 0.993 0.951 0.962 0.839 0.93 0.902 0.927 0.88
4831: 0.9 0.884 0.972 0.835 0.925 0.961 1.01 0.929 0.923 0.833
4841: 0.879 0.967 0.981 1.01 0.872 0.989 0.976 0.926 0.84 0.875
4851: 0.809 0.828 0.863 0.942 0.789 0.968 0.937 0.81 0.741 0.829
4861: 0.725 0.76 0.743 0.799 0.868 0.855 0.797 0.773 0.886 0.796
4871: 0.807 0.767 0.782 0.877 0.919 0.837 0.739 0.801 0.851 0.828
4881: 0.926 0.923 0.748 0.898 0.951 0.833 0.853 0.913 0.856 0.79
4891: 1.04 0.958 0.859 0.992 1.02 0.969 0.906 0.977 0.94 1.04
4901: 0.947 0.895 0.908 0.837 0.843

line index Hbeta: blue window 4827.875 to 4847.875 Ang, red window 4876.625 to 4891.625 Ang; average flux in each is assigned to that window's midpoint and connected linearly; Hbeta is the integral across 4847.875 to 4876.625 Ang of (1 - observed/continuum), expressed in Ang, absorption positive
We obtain 2.05 Ang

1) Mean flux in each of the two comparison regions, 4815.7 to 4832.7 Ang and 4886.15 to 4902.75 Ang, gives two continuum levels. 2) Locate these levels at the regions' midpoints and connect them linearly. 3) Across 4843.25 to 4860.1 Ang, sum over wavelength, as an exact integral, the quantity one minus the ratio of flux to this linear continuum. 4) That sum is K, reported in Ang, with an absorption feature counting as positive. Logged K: 0.9 Ang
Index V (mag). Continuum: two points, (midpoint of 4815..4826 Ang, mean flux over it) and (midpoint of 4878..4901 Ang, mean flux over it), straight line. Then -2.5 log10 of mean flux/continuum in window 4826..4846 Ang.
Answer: 0.04 mag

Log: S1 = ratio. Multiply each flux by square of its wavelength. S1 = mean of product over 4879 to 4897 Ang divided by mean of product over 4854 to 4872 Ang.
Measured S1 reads 1.1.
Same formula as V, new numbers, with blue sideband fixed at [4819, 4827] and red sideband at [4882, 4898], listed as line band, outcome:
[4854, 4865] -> 0.13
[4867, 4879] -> 0.13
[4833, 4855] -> 0.03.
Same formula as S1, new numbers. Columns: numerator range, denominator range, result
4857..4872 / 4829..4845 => 0.88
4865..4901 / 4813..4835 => 0.95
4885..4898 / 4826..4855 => 1.03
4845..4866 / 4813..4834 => 0.91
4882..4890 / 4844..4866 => 1.02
